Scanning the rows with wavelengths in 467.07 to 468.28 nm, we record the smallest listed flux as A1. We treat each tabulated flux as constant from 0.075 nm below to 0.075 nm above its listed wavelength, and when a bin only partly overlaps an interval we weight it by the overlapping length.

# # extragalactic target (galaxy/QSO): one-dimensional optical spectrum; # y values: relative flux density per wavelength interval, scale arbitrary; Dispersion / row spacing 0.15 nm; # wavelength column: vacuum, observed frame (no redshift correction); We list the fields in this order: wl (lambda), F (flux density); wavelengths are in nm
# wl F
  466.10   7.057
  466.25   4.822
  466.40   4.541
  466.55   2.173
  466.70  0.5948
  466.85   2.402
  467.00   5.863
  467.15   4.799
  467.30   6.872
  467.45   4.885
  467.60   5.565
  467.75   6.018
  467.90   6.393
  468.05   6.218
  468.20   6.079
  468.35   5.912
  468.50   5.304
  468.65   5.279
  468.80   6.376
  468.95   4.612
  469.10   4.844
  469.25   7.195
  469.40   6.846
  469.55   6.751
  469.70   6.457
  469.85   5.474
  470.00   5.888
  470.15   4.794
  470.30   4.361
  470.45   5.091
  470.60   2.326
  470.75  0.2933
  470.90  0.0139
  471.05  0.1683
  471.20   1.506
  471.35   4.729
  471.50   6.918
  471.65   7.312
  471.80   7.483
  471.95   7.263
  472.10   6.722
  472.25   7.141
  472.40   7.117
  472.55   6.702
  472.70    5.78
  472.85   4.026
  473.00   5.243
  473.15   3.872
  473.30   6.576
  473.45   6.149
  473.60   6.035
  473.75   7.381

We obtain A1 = 4.799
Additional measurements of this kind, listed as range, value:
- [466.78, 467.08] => 2.402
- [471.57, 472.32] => 6.722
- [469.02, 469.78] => 4.844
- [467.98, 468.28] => 6.079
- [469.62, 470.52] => 4.361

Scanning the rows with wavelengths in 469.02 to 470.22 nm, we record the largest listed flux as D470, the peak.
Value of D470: 7.195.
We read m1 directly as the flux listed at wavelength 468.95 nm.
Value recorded 4.612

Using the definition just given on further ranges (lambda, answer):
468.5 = 5.304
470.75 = 0.2933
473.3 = 6.576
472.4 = 7.117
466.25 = 4.822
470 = 5.888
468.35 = 5.912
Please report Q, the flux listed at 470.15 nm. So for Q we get 4.794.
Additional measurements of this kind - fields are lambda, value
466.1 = 7.057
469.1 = 4.844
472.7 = 5.78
